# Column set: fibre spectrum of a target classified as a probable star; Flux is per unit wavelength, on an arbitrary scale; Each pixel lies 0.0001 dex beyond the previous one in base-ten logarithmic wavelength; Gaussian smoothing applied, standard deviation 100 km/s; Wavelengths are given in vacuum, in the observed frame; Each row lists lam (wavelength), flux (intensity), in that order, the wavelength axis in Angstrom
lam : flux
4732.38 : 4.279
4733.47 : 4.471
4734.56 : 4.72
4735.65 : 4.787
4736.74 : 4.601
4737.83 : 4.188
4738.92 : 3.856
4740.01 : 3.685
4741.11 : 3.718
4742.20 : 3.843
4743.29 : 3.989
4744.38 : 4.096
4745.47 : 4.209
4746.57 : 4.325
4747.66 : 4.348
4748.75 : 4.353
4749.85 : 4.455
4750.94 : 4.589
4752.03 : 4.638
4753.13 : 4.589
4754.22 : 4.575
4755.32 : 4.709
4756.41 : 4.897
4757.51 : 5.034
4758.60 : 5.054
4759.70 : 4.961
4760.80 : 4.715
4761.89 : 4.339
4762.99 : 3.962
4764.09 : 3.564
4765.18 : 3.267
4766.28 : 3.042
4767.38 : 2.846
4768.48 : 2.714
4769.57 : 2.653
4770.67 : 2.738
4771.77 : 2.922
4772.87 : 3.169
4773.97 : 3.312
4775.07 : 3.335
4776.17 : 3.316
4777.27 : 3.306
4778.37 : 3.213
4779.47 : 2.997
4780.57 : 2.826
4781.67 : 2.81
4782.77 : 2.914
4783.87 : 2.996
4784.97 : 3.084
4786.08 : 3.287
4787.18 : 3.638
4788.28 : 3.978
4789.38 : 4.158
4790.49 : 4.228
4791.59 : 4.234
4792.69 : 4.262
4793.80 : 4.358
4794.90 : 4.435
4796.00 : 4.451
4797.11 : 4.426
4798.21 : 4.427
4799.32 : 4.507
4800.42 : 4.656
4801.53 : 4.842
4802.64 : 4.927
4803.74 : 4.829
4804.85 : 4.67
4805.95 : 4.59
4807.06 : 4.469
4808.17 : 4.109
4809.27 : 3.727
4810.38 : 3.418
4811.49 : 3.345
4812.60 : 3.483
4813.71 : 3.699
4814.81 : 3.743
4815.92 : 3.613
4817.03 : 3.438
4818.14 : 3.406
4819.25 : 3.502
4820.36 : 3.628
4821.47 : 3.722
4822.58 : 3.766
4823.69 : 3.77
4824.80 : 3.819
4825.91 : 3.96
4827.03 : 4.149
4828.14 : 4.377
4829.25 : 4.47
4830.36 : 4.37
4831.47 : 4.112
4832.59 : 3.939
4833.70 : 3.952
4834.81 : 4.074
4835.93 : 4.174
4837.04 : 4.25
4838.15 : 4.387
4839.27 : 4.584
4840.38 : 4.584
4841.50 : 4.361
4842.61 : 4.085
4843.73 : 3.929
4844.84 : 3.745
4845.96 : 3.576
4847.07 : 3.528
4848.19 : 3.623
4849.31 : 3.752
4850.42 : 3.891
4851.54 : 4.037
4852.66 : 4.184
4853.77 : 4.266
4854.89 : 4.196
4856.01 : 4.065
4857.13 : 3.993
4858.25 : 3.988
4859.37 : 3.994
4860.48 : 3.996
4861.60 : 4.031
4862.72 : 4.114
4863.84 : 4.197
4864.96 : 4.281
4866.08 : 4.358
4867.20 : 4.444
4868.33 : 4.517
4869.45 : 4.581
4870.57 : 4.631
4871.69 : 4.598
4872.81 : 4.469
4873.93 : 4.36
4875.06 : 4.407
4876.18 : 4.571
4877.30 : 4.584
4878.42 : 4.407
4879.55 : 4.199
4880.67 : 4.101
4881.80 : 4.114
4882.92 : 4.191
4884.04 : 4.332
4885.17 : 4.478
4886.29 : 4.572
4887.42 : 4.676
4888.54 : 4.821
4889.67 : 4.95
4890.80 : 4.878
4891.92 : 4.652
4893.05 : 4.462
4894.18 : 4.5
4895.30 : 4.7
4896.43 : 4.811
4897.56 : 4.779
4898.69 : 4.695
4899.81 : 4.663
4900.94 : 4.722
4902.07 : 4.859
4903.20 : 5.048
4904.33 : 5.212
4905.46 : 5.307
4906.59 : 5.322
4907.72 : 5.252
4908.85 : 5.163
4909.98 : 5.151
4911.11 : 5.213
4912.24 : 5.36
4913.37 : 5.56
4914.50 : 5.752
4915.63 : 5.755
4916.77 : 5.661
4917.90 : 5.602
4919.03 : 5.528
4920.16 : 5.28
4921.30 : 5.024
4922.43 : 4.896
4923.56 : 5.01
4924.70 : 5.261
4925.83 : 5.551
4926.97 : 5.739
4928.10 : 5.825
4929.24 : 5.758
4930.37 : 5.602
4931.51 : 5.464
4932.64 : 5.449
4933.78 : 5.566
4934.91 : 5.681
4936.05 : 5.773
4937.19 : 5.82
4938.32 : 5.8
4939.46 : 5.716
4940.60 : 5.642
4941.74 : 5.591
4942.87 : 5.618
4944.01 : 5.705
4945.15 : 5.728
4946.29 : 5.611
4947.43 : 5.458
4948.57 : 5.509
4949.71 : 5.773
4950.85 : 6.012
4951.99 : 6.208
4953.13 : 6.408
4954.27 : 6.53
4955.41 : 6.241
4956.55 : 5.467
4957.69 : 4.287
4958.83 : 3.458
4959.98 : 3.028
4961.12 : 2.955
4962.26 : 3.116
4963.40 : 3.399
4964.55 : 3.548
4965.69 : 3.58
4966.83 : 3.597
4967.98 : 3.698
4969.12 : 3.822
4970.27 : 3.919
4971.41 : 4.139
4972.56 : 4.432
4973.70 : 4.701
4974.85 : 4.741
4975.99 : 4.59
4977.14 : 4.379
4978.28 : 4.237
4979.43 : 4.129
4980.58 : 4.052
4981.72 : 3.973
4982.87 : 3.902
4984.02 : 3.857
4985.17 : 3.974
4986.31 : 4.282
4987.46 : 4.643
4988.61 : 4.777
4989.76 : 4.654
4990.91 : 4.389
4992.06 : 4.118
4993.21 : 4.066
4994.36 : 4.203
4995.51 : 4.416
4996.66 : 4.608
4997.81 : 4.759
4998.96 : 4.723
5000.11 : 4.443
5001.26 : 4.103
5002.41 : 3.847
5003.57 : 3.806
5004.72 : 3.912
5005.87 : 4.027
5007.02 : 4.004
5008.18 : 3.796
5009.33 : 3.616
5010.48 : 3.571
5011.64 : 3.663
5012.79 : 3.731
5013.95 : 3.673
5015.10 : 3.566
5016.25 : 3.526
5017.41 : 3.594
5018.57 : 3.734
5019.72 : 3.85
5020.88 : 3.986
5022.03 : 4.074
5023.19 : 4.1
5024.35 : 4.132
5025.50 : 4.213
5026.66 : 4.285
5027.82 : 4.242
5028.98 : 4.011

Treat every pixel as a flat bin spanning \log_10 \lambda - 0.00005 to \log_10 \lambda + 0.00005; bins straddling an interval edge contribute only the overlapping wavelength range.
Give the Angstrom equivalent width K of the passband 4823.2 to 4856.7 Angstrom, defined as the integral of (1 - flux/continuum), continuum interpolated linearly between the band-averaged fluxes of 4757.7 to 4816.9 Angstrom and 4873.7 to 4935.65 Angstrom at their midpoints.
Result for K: 2.0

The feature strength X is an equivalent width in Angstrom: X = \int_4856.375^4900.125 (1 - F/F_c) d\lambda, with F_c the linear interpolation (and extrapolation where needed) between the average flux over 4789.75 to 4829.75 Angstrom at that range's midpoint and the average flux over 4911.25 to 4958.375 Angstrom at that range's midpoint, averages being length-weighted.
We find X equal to 4.3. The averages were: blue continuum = 4.09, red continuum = 5.61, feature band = 4.44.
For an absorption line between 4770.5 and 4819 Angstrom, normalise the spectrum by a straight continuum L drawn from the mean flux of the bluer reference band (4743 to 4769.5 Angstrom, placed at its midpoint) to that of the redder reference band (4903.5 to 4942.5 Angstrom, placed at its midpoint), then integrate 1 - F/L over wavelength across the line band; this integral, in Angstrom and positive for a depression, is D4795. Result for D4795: 7.7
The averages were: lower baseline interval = 4.19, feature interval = 3.79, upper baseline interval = 5.48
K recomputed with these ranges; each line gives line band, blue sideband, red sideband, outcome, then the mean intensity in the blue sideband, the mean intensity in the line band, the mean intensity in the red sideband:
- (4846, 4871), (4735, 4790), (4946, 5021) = -0.6 Angstrom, 3.81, 4.11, 4.28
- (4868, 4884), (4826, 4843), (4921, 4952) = 1.3 Angstrom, 4.25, 4.41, 5.59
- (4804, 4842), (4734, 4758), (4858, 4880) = 3.1 Angstrom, 4.37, 4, 4.34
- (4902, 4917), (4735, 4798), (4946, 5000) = -3.7 Angstrom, 3.88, 5.34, 4.47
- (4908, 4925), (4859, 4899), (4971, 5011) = -3.8 Angstrom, 4.46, 5.35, 4.23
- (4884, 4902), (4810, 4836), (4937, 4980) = -1.5 Angstrom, 3.83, 4.68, 4.79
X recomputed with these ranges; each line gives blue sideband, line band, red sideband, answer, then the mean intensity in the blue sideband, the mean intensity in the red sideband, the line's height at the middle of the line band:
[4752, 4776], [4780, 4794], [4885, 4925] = 1.60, 3.84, 5.05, 4.04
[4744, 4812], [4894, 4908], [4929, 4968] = -0.36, 3.95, 5.12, 4.79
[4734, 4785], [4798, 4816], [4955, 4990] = -1.34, 3.84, 4.1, 3.9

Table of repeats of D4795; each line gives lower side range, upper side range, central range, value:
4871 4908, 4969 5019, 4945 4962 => -3.4 Angstrom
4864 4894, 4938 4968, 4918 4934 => -2.1 Angstrom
